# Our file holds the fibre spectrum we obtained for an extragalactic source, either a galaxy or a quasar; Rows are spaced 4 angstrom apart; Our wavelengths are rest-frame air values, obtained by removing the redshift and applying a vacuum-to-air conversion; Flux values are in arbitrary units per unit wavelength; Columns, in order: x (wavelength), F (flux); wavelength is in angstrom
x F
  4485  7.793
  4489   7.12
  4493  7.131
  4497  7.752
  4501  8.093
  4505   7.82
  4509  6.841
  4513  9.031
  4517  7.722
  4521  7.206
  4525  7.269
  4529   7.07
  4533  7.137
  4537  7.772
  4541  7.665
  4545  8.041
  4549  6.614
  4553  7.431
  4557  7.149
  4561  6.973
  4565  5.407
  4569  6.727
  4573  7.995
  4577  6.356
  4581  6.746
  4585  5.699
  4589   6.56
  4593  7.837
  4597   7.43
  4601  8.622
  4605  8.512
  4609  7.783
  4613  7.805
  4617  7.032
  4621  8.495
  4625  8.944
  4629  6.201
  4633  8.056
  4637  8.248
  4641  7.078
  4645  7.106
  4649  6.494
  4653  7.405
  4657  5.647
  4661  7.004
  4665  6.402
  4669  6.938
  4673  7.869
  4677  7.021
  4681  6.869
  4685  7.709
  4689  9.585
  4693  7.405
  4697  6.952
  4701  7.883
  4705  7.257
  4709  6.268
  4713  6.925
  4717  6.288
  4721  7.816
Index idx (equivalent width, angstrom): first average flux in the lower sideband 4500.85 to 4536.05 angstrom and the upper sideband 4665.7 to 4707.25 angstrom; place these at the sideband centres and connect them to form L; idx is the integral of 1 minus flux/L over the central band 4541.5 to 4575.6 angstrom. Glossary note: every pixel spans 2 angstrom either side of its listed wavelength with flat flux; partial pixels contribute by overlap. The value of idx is 2.2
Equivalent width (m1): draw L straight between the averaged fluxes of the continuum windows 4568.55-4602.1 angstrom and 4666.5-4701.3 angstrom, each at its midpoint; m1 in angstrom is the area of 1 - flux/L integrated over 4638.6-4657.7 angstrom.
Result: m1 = 1.4 angstrom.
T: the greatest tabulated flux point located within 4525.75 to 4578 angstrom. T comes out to 8.041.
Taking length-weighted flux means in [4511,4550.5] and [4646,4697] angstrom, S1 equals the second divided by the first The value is 0.9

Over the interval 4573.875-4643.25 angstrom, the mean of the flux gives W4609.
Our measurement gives 7.5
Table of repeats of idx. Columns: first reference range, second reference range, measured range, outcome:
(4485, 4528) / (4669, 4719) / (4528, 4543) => 0.2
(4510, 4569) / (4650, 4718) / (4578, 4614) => -0.8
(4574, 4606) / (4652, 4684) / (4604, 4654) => -4.0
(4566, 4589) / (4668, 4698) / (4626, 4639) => -0.9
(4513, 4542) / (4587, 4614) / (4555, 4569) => 2.0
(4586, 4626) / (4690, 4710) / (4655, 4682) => 2.4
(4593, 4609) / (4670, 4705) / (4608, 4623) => 0.4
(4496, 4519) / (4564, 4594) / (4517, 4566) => 0.7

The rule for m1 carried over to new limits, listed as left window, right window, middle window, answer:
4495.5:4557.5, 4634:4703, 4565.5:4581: 1.3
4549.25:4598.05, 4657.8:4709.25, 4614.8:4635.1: -2.0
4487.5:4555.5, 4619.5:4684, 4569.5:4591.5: 2.0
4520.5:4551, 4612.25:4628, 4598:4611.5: -0.6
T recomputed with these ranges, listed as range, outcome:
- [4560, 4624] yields 8.622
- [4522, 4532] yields 7.269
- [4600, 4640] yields 8.944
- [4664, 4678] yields 7.869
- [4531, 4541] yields 7.772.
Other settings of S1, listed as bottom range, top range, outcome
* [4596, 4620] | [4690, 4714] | 0.91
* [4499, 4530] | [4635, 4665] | 0.91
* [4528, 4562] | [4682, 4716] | 1.01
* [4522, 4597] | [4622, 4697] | 1.04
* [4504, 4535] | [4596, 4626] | 1.08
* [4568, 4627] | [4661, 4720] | 0.96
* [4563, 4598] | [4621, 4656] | 1.11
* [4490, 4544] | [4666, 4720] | 0.96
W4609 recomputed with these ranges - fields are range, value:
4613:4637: 7.79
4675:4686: 7.15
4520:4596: 7.04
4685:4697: 8.11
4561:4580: 6.66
